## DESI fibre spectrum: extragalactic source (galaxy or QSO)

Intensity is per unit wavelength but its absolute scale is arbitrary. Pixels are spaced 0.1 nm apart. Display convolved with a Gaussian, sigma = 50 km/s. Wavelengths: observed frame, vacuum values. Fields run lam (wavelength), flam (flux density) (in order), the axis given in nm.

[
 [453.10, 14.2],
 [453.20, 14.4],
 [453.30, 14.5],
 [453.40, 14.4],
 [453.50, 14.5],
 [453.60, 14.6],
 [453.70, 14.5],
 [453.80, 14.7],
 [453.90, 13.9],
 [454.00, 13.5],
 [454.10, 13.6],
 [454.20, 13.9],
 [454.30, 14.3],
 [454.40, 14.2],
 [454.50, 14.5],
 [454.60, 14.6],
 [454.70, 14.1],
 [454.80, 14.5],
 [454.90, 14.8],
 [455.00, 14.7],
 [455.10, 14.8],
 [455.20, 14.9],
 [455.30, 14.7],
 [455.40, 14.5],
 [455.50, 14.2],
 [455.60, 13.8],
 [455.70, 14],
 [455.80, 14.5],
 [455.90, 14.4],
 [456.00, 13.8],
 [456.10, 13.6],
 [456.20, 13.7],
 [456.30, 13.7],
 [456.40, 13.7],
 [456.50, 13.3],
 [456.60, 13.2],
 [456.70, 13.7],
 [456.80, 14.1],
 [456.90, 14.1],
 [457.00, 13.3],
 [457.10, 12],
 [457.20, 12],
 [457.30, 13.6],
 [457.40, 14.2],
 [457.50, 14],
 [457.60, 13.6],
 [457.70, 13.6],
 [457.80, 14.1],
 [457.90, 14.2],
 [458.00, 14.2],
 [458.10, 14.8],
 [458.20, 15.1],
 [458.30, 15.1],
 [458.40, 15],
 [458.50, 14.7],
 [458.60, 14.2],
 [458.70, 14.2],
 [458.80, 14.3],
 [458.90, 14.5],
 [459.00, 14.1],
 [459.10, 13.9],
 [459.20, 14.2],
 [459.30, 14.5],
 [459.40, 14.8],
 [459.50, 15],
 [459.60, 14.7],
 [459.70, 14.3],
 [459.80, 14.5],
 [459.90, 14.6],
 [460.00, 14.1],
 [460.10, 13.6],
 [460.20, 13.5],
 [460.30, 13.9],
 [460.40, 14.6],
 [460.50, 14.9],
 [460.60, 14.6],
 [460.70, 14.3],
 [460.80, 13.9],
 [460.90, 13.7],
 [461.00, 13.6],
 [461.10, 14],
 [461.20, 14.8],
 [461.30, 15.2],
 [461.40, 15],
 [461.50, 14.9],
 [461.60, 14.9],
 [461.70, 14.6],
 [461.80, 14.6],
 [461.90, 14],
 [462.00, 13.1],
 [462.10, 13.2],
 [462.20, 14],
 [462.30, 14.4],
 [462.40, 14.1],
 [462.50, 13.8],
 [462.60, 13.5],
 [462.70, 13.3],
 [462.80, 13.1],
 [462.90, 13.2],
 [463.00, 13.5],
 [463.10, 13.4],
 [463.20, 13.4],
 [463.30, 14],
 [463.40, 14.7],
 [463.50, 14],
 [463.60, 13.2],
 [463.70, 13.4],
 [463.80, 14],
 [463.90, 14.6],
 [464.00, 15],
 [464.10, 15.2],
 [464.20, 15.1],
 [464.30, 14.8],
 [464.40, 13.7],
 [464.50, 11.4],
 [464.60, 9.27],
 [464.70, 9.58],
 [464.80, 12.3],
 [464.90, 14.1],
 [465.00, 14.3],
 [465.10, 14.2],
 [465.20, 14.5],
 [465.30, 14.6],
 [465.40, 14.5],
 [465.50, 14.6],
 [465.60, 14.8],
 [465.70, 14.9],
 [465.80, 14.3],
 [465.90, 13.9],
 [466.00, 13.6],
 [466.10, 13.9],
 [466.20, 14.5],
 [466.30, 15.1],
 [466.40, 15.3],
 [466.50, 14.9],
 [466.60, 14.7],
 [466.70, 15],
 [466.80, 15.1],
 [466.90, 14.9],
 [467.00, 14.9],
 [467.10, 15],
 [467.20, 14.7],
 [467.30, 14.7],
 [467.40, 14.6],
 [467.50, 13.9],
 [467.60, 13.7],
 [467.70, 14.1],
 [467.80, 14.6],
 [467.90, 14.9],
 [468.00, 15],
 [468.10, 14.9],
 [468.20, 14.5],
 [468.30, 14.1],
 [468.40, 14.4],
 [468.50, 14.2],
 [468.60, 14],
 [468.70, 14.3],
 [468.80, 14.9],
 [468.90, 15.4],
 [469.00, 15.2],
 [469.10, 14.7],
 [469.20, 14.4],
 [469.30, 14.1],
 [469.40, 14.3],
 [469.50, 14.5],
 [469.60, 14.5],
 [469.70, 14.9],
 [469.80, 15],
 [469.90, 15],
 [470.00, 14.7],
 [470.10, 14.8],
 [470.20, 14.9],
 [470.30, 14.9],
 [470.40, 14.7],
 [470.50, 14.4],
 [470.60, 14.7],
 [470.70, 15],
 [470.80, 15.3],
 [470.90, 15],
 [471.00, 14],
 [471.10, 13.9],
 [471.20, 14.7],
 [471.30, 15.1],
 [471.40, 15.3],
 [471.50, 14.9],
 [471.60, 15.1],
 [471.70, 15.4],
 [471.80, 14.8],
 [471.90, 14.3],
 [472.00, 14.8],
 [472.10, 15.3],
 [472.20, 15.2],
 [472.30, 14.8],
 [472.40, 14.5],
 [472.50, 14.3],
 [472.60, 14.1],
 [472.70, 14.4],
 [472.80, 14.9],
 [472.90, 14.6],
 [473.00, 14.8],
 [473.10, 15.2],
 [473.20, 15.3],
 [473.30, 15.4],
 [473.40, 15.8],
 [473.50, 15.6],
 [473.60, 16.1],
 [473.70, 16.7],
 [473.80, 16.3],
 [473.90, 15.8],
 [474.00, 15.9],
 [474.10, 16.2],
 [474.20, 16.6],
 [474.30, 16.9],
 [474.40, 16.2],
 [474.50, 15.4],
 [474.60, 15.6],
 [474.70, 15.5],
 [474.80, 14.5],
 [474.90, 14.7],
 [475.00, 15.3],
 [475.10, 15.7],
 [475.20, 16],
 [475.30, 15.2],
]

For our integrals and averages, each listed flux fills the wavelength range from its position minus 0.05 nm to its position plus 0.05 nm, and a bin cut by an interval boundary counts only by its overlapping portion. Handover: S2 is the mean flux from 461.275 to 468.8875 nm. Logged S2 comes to 14.1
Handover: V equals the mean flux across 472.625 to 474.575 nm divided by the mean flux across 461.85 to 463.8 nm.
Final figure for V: 1.1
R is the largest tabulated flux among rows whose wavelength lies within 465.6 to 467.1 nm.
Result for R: 15.3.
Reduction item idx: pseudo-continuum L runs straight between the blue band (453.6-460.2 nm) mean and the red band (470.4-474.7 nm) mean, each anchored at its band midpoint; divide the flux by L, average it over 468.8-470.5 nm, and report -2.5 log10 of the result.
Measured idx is 0.02 mag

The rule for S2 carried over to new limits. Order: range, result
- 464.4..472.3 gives 14.4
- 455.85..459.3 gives 14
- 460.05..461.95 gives 14.3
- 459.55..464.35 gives 14.1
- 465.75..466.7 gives 14.5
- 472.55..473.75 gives 15.2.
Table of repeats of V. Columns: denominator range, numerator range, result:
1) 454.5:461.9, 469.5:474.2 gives 1.06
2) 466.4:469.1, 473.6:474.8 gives 1.09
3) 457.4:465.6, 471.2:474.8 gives 1.09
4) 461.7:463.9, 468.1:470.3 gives 1.06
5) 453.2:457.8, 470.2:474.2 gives 1.08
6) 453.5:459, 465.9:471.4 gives 1.04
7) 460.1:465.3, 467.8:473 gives 1.06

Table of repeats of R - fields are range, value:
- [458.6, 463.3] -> 15.2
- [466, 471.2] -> 15.4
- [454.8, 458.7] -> 15.1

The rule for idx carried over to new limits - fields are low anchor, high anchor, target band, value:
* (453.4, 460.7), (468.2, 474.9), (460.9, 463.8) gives 0.04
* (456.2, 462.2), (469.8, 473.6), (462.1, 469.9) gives 0.03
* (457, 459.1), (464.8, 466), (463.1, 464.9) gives 0.07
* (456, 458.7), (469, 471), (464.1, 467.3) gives 0.03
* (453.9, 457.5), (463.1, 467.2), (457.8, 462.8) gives -0.02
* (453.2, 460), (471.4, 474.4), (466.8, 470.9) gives 0.03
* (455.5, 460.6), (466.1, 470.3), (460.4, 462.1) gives -0.01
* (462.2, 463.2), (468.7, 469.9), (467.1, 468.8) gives 0.00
